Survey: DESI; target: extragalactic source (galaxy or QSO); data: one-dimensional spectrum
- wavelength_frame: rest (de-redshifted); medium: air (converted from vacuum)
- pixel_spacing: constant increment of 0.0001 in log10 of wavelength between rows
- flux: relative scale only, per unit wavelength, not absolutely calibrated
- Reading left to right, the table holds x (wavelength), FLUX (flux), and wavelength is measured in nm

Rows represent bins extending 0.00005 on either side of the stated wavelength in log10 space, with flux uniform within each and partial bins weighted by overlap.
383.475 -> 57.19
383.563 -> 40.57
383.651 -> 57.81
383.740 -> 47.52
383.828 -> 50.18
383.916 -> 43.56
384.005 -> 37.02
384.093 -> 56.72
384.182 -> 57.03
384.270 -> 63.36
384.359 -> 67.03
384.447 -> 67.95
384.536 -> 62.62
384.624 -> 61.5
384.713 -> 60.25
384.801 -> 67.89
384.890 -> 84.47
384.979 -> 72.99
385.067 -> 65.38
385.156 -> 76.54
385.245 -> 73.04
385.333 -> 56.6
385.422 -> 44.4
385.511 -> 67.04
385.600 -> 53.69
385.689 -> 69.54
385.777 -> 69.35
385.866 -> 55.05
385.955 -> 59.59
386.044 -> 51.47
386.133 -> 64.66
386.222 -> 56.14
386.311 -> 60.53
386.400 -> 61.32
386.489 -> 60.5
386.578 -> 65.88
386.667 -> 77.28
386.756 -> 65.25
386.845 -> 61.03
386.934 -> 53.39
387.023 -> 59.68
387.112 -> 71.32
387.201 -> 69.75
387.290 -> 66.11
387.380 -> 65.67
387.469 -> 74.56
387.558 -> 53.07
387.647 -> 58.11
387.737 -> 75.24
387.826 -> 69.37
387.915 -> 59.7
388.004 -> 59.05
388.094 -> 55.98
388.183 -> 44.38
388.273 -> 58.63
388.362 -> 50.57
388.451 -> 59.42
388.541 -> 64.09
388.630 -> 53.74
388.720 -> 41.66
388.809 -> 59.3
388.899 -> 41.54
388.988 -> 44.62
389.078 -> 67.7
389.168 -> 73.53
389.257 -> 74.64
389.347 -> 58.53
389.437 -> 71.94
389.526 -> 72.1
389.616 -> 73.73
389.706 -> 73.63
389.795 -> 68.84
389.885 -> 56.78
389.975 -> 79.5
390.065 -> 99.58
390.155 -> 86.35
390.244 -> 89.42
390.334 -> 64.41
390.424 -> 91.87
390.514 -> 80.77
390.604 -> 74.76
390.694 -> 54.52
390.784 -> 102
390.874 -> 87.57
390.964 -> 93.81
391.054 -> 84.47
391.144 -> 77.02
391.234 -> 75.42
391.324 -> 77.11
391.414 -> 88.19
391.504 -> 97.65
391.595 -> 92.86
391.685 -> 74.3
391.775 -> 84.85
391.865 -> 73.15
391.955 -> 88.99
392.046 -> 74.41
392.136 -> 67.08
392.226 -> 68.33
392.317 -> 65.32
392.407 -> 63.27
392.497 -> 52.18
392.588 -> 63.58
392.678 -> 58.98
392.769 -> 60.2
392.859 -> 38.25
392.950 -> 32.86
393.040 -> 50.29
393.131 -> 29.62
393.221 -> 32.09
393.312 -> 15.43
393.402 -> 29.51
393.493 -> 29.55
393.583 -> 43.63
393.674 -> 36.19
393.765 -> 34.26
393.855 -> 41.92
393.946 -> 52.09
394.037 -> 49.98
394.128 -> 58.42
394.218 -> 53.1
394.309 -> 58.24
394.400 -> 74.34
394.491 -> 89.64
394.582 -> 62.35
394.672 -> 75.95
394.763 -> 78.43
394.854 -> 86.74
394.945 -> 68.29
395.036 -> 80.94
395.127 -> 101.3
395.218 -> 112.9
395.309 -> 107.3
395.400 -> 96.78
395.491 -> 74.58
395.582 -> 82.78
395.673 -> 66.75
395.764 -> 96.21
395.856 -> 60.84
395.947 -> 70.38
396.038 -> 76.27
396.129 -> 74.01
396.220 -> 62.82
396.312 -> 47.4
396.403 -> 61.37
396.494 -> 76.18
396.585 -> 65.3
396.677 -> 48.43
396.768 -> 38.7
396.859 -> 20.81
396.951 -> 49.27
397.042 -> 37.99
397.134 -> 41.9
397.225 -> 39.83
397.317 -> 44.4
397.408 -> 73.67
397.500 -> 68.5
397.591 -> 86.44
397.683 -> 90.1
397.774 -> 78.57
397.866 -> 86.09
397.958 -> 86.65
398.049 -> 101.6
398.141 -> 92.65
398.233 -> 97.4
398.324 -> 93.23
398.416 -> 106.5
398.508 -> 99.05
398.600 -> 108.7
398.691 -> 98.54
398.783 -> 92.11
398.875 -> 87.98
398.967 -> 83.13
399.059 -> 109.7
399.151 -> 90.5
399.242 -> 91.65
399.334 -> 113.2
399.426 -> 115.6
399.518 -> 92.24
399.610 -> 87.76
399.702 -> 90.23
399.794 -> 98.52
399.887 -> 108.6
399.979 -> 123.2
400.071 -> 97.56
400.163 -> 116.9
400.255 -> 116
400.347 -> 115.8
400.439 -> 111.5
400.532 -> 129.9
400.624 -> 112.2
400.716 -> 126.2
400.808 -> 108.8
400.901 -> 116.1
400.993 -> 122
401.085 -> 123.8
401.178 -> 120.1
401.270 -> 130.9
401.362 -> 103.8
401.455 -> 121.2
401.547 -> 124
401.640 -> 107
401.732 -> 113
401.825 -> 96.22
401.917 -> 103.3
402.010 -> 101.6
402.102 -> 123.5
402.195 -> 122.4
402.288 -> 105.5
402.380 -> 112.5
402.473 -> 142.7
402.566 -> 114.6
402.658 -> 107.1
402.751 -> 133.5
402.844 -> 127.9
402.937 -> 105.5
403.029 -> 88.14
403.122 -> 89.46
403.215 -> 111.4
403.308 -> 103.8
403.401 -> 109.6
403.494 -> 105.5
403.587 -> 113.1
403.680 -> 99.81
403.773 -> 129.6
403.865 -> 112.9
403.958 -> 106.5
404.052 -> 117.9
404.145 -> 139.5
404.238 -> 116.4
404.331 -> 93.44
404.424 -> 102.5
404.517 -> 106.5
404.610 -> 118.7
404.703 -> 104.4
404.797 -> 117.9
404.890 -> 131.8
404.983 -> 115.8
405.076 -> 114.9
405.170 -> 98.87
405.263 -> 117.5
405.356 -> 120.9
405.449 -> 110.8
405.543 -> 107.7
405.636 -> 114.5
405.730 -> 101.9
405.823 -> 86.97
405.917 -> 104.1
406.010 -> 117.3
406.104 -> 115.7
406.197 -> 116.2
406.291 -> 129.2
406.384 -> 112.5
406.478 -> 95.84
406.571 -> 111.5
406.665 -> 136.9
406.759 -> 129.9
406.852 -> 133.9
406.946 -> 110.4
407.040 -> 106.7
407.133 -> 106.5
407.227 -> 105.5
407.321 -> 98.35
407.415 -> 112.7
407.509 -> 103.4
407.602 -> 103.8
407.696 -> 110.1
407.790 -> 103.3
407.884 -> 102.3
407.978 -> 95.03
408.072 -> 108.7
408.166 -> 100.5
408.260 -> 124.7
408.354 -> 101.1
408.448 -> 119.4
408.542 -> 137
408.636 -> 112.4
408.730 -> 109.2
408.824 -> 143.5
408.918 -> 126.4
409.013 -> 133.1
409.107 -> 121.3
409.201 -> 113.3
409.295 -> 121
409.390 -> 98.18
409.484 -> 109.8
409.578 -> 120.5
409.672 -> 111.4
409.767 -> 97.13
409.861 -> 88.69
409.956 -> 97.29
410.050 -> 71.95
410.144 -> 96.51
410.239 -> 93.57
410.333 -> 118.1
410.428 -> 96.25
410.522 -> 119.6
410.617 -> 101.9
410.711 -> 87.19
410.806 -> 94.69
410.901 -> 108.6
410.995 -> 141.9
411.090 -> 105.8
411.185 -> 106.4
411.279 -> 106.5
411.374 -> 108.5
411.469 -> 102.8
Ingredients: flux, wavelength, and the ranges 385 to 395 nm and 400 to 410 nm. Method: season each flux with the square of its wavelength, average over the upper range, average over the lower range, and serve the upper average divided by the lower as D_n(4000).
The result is 1.9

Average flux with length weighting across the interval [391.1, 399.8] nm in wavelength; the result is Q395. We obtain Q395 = 71.6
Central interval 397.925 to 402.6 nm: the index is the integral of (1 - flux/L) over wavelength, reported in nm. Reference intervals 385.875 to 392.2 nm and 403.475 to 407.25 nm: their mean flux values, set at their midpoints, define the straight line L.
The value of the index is -0.40 nm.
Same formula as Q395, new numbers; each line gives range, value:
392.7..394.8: 49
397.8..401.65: 106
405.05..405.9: 108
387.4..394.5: 63.9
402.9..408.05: 110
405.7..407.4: 112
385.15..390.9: 65.4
